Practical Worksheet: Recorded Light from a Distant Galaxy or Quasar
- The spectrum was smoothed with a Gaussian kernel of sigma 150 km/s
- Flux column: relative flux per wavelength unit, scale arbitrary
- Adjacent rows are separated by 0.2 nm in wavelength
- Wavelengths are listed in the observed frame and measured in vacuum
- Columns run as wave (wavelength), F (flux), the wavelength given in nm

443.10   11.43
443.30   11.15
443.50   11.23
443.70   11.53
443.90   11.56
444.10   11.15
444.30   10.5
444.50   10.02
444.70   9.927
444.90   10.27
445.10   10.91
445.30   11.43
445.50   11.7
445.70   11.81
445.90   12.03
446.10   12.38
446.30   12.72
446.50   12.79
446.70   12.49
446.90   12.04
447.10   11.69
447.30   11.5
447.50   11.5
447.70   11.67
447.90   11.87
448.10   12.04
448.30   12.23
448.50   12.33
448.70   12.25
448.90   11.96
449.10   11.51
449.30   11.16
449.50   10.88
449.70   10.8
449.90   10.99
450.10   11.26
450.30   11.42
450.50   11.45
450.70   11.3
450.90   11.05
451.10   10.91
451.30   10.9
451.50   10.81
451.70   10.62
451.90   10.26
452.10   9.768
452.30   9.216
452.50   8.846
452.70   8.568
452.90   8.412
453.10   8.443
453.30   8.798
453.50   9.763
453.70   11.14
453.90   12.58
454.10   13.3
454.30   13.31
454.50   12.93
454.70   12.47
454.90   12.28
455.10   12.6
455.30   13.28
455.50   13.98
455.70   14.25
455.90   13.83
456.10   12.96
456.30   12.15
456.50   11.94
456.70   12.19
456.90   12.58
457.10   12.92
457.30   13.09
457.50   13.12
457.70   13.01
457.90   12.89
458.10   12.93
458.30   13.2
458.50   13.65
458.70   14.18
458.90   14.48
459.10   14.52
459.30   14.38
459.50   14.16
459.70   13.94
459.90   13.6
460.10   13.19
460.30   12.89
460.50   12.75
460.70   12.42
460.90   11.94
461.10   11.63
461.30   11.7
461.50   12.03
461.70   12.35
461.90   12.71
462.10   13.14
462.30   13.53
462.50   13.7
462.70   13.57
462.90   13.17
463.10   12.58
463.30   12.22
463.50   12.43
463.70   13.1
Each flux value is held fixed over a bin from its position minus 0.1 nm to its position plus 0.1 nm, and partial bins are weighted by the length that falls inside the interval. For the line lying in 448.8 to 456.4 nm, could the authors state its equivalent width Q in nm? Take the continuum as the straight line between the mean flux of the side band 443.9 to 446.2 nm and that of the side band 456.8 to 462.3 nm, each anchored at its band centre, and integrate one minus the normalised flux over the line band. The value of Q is 0.53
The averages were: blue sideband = 11.1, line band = 11.3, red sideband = 13.1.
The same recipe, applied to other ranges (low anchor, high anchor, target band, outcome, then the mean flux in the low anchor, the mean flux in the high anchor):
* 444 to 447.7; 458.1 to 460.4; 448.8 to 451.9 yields 0.29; 11.5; 13.8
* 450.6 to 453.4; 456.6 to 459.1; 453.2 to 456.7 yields -0.26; 9.85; 13.2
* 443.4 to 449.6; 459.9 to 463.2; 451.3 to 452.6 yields 0.22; 11.6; 12.7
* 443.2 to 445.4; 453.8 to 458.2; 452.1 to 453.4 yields 0.38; 10.9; 12.9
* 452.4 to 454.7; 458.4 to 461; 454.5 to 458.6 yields -0.32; 10.6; 13.5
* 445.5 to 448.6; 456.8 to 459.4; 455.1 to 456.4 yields -0.02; 12.1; 13.5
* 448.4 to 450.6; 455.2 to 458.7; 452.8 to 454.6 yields 0.21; 11.5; 13.1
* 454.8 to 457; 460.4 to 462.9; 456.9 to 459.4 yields -0.13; 12.9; 12.6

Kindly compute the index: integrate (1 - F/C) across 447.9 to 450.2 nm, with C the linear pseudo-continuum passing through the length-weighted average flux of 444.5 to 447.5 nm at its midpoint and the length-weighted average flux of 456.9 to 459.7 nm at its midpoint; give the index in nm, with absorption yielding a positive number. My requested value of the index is 0.096 nm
